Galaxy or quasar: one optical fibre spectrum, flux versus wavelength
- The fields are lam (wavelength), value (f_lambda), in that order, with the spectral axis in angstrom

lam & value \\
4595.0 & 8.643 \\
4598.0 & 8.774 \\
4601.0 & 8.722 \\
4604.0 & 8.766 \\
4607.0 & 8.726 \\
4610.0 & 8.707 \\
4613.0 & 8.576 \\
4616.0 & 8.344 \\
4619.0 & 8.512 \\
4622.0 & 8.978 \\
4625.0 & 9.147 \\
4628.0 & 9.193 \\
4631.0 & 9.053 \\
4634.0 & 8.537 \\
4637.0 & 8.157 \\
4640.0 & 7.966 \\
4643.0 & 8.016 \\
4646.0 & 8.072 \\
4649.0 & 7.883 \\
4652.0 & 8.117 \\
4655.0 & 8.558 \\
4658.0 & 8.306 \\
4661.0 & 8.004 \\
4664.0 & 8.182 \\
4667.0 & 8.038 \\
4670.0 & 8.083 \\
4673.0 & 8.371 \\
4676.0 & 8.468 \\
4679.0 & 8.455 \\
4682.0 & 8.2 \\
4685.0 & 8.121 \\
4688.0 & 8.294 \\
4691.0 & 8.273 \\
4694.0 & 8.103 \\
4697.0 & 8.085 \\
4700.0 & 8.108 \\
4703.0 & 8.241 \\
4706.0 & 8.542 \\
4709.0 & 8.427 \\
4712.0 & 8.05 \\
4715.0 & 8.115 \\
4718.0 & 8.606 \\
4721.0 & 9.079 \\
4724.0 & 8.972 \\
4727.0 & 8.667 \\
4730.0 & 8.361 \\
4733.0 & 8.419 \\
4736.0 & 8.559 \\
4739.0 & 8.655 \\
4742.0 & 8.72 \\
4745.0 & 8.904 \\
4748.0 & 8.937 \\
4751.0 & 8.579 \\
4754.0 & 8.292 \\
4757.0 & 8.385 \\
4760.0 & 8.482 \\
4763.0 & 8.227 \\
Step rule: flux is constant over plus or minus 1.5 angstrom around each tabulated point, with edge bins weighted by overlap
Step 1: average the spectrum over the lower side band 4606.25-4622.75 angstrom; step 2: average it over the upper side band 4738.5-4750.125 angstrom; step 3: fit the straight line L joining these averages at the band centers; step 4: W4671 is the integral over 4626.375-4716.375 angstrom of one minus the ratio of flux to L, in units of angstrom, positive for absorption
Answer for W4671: 4.5 angstrom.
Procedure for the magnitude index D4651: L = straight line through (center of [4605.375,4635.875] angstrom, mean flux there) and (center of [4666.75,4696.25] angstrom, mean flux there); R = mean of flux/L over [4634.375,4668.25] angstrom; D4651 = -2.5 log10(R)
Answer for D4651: 0.05 mag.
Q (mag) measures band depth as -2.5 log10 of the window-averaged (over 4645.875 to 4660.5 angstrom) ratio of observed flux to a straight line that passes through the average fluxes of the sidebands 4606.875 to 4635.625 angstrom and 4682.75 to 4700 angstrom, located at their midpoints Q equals 0.041 mag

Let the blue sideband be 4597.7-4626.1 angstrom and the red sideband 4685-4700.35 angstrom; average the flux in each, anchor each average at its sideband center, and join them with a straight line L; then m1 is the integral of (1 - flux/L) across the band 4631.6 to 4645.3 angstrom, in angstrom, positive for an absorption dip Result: 0.5 angstrom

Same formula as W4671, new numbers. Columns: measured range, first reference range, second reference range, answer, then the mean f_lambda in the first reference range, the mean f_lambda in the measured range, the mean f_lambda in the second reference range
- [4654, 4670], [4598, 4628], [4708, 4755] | 0.9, 8.75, 8.19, 8.59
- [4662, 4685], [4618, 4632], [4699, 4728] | 1.2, 8.99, 8.24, 8.48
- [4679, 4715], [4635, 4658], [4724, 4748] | 0.9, 8.13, 8.23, 8.65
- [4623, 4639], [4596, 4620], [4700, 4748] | -0.3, 8.64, 8.8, 8.55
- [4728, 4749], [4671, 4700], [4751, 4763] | -0.7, 8.25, 8.64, 8.39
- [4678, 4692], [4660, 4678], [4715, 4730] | 0.2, 8.2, 8.26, 8.71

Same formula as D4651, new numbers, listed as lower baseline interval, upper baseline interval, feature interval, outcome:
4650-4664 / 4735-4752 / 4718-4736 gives -0.005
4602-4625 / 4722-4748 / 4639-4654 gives 0.086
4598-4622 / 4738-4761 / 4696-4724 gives 0.030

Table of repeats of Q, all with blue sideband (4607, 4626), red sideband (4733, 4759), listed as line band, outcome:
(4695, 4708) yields 0.051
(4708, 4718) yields 0.050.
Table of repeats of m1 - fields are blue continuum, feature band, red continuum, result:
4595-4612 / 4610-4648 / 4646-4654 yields -0.9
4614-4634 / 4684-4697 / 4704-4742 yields 0.7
